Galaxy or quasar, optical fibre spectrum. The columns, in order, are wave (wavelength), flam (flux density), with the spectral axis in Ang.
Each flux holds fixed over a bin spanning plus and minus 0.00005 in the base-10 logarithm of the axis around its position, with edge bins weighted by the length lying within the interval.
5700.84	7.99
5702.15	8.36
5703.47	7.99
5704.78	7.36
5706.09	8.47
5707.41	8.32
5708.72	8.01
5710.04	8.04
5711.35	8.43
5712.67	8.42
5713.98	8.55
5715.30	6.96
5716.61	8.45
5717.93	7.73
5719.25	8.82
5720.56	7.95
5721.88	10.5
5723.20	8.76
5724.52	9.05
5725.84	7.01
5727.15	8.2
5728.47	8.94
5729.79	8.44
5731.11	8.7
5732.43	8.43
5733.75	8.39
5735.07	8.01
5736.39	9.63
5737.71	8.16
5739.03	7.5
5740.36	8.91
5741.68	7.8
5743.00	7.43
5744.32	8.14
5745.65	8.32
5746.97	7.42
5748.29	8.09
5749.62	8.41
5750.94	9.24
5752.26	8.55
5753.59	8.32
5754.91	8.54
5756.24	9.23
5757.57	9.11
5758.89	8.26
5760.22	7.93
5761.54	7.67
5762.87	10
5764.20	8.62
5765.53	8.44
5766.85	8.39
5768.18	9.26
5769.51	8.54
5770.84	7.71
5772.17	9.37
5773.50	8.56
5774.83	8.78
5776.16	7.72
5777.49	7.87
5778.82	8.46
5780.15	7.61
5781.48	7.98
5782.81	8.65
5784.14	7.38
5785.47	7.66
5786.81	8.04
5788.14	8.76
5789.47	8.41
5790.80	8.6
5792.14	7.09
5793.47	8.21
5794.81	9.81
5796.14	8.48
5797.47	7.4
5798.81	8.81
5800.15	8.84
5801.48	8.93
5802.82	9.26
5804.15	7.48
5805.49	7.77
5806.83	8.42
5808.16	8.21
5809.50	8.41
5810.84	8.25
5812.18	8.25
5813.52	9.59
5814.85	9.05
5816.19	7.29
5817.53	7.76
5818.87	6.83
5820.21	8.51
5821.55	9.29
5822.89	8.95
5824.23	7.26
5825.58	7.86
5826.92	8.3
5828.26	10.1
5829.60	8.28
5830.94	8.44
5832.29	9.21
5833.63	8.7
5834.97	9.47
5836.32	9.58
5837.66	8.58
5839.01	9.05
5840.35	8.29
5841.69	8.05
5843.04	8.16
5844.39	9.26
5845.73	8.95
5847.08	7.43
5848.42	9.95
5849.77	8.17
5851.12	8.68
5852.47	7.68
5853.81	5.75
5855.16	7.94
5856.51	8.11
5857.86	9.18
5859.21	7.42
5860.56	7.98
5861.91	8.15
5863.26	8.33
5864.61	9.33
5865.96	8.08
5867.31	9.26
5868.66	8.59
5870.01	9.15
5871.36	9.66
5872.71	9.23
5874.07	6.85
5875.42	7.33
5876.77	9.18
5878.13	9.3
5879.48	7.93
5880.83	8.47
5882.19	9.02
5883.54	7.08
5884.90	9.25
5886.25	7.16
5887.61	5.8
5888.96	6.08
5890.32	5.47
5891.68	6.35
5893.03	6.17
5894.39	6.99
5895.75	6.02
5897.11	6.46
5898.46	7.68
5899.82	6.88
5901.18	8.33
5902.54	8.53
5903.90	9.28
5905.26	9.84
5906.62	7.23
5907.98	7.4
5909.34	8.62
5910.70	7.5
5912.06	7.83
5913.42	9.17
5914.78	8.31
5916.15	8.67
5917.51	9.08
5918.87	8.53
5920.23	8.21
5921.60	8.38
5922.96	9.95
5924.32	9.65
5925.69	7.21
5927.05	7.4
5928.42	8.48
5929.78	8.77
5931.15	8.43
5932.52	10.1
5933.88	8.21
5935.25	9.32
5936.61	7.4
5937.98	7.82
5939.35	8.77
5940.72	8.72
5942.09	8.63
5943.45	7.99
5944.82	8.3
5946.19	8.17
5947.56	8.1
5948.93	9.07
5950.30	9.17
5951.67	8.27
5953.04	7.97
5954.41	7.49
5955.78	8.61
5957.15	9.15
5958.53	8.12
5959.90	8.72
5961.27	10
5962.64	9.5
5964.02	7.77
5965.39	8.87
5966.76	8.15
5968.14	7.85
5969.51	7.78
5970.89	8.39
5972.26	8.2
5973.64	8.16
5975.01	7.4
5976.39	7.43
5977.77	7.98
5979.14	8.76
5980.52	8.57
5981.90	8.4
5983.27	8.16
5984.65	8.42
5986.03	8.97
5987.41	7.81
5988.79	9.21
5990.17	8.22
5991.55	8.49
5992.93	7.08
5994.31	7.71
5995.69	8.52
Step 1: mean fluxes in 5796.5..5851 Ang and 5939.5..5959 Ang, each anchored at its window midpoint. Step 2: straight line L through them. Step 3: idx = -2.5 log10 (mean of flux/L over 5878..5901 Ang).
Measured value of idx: 0.18 mag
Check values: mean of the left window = 8.51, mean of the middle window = 7.16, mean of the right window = 8.42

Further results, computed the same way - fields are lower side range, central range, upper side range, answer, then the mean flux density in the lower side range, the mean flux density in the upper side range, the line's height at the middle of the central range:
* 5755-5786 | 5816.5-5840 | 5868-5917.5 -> -0.055 mag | 8.4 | 7.87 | 8.15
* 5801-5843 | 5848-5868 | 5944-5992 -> 0.029 mag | 8.49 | 8.39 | 8.46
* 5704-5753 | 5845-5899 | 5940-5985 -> 0.061 mag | 8.31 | 8.37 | 8.35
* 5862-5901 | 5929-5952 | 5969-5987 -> -0.068 mag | 7.77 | 8.2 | 8.03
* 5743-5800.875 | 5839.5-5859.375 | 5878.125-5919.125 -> -0.034 mag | 8.38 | 7.72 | 7.98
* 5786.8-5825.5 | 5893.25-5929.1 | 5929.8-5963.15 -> 0.053 mag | 8.34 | 8.58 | 8.52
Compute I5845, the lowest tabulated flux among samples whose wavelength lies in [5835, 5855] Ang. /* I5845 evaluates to 5.75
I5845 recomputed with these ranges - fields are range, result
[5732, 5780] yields 7.42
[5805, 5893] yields 5.47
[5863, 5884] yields 6.85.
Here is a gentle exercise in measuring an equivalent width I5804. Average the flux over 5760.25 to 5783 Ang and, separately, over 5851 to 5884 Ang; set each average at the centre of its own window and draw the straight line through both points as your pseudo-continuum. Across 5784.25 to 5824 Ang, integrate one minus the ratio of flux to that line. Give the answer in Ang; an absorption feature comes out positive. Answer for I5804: 0.3 Ang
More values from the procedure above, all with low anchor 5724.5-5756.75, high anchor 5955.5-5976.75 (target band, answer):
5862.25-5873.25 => -0.7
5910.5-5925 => -0.6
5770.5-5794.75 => 0.4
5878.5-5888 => 0.5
